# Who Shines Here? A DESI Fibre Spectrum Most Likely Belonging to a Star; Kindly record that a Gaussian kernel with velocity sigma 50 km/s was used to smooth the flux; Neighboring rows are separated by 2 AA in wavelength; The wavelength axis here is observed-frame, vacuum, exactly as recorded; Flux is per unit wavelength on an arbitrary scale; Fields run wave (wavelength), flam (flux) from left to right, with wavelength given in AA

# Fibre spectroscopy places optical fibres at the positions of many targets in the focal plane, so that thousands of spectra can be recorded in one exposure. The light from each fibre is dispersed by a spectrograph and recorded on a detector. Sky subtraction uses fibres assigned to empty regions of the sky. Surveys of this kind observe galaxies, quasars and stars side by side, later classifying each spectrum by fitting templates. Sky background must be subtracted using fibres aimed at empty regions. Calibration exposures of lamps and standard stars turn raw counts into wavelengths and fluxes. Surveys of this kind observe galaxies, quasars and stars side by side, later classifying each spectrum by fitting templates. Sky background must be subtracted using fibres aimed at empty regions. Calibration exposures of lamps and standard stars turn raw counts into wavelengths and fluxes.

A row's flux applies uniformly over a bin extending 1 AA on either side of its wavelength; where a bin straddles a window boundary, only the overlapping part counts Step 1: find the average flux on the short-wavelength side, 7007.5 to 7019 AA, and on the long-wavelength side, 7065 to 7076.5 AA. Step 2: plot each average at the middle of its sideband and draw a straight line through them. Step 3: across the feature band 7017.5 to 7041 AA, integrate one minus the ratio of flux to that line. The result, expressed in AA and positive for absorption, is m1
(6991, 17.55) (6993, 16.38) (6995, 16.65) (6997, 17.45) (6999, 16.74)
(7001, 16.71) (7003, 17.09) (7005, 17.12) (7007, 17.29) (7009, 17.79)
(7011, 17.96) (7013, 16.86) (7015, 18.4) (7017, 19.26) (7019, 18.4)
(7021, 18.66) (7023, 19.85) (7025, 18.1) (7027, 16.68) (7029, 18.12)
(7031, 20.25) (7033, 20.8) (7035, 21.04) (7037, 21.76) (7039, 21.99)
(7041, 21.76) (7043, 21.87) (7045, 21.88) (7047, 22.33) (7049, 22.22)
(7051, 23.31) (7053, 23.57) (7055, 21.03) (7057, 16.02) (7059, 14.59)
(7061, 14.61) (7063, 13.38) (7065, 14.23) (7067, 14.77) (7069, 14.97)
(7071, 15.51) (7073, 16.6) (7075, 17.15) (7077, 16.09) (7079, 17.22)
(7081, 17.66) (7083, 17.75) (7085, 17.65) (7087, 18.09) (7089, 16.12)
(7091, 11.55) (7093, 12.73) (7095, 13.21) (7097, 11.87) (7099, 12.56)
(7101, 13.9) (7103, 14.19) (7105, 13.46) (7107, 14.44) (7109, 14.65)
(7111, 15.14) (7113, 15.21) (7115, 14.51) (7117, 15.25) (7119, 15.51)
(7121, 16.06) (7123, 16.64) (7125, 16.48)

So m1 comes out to -3.1 AA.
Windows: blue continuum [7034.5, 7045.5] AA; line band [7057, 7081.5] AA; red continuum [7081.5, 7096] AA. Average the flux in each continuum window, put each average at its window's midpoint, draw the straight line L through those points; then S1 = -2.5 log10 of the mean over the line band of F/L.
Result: 0.15 mag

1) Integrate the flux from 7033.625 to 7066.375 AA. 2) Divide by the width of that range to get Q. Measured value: 19.7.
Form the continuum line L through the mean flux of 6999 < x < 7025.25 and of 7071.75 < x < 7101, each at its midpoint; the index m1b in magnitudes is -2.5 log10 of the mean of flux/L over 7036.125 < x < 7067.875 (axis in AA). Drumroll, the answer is -0.17 mag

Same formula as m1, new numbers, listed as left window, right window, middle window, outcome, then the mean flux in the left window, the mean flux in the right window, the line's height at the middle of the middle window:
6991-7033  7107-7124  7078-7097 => 0.5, 17.9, 15.3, 16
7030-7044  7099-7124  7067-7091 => 1.6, 21.4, 14.8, 17.7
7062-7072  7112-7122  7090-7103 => 2.0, 14.6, 15.3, 15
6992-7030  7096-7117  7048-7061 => -3.0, 17.7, 14.1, 16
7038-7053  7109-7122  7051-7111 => 9.9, 22.3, 15.2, 18.7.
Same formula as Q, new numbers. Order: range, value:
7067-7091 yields 16.5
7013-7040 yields 19.4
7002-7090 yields 18.4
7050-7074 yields 16.9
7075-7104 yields 15.1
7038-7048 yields 22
